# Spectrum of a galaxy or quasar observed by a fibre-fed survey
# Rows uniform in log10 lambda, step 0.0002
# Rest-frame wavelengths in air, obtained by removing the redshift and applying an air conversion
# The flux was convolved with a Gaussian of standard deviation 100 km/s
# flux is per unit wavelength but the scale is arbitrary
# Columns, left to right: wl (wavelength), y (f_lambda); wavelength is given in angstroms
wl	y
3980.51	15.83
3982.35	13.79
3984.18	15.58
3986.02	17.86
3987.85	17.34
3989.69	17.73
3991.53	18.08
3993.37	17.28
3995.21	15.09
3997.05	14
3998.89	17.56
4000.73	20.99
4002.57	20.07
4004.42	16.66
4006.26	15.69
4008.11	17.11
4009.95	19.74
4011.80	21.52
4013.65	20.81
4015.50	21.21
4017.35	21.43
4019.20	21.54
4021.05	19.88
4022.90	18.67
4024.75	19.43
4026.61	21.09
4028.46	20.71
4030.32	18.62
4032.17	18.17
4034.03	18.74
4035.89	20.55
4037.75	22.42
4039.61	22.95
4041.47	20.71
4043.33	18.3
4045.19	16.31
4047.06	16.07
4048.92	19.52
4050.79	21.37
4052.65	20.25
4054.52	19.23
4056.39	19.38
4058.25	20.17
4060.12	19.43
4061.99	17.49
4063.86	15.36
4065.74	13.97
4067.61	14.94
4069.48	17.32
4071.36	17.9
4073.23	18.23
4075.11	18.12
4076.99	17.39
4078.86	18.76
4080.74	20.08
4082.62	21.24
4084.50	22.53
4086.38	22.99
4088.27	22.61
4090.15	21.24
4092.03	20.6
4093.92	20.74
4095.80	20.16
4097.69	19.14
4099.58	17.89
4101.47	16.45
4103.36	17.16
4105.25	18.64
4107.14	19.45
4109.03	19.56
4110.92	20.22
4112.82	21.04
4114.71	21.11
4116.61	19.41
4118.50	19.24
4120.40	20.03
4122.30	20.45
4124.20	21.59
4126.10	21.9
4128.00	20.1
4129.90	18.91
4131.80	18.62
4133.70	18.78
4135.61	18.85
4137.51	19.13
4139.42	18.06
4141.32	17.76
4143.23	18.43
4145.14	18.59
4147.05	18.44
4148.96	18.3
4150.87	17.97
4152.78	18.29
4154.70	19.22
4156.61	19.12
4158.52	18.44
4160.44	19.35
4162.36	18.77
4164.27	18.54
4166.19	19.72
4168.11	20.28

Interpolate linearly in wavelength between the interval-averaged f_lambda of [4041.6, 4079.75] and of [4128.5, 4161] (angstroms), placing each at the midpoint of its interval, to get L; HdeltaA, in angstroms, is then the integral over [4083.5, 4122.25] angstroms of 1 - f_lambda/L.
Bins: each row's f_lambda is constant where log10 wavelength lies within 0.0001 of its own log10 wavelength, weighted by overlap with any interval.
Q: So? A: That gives -3.59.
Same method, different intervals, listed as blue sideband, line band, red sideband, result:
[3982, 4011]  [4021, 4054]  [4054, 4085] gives -3.4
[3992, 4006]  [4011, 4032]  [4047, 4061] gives -2.4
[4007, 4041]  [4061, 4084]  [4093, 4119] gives 2.3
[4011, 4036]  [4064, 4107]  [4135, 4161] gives 0.9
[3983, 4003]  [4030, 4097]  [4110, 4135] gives -1.6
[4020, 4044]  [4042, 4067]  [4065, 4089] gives 1.6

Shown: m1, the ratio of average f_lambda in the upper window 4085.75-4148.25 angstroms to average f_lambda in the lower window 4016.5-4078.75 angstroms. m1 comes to 1.03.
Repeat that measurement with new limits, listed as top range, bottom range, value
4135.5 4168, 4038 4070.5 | 1.01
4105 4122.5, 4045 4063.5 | 1.05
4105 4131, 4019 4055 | 1.02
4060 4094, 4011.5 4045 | 0.93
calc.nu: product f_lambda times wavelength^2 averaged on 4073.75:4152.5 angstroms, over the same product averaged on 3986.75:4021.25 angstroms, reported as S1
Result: 1.1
